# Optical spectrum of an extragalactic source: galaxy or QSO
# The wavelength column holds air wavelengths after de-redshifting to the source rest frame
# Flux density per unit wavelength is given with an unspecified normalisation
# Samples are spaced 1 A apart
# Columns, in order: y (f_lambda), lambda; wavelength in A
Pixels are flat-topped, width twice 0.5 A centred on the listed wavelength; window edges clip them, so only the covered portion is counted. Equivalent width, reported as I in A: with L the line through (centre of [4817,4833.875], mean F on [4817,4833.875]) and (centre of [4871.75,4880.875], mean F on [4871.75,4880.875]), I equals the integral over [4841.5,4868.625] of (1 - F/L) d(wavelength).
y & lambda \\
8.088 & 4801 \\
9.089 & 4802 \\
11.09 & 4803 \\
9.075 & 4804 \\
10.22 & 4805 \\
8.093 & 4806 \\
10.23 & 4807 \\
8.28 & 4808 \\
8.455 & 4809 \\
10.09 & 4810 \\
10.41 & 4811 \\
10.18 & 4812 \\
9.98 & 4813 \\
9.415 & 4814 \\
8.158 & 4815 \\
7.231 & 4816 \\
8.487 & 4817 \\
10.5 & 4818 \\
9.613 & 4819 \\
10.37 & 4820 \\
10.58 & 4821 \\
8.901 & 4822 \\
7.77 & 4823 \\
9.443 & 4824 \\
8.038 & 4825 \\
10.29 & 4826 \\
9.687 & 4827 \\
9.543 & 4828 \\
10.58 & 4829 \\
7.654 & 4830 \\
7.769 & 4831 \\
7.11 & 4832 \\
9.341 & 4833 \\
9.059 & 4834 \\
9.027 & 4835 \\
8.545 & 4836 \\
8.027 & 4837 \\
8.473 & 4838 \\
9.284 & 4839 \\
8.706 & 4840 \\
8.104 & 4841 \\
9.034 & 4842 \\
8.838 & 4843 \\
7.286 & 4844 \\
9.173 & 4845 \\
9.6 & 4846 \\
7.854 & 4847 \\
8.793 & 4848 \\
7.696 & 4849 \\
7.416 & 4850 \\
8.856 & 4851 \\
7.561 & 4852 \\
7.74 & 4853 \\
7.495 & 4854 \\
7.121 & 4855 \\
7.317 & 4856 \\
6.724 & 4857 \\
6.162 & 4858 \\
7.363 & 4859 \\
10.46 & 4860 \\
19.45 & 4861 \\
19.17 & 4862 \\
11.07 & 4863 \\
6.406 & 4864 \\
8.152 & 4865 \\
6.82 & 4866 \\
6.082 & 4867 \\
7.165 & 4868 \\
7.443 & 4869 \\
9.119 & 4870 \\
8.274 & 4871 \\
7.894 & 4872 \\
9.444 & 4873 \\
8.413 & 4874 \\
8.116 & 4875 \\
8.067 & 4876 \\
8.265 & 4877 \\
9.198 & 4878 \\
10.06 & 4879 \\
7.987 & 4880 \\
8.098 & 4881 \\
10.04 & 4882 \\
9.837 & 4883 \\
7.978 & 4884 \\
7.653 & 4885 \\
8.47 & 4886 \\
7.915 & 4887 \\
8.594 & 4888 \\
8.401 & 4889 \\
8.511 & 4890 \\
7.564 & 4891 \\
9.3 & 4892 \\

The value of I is 0.2 A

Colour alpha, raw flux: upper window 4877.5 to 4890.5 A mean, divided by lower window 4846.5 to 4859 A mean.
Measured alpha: 1.1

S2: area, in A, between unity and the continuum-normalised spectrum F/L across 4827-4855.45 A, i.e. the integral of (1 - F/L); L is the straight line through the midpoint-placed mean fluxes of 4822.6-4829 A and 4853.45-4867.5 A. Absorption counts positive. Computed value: 2.5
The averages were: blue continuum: 9.26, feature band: 8.44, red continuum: 9.27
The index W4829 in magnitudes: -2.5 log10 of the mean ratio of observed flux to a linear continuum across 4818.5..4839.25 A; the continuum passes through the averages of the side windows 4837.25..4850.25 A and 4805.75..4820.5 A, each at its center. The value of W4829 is -0.01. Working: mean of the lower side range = 9.32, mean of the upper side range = 8.49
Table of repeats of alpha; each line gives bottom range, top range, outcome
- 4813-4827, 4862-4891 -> 0.93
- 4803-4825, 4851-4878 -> 0.94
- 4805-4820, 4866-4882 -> 0.89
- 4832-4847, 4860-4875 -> 1.11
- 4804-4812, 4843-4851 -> 0.88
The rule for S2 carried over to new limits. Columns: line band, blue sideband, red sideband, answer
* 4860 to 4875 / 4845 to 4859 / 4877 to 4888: -2.58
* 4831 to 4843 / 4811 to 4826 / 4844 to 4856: -0.05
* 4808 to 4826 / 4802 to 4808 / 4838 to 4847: 0.02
